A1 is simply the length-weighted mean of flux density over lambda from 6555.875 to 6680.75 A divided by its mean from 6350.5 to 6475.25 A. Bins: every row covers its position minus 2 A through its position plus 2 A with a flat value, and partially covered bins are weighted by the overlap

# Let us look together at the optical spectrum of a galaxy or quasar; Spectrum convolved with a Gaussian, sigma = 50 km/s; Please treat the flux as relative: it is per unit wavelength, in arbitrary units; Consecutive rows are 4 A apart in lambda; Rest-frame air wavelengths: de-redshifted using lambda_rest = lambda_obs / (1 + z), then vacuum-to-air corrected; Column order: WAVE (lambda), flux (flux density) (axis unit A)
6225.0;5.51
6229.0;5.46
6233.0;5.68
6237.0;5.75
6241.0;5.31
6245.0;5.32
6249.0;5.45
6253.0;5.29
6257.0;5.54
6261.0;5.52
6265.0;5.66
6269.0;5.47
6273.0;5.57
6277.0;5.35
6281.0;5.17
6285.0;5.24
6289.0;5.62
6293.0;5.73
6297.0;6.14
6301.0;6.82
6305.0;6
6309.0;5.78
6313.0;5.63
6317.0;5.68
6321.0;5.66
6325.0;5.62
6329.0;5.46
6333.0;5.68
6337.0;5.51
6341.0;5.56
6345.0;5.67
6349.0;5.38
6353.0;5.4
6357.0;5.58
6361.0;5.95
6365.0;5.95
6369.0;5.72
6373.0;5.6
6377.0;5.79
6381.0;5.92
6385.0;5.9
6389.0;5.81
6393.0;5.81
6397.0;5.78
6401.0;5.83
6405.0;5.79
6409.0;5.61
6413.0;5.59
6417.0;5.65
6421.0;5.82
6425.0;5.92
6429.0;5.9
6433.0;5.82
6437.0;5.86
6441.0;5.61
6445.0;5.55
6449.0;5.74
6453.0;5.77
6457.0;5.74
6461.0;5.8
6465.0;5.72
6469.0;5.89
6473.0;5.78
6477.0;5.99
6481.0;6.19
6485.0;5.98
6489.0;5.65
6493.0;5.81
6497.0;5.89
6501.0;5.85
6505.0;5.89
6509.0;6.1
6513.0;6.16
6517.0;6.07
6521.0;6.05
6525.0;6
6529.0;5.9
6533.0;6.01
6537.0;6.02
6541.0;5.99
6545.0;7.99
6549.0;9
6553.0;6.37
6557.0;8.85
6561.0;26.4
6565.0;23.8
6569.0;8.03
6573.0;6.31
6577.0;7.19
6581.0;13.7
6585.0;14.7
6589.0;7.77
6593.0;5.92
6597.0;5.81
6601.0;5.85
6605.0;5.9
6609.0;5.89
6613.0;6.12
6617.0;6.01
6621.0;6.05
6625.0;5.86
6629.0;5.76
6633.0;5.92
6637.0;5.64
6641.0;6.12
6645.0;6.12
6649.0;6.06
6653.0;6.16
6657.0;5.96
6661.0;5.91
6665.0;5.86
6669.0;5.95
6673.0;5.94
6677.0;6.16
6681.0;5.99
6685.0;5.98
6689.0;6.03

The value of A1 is 1.38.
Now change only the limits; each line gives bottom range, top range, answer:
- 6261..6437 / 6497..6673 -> 1.32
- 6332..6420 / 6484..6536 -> 1.04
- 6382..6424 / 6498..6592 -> 1.54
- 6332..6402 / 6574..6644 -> 1.23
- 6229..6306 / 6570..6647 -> 1.25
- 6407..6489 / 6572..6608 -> 1.40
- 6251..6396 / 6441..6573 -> 1.30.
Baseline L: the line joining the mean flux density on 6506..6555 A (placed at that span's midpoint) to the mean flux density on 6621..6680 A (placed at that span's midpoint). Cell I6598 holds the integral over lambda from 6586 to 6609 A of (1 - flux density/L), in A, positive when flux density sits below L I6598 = -1.5 A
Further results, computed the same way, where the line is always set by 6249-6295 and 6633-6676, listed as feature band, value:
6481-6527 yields -1.5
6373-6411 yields -1.1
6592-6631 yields 0.0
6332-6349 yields 0.0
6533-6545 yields -1.1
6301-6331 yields -1.3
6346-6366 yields -0.2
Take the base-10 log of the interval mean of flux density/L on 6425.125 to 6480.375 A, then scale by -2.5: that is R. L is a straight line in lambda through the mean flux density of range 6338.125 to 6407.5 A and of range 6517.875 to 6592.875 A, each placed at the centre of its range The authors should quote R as 0.27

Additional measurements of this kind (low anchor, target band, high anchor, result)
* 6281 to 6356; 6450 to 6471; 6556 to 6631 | 0.29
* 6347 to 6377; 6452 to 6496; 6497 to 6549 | 0.04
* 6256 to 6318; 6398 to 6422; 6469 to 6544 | 0.03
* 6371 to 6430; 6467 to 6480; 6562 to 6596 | 0.33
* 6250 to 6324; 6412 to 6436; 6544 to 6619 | 0.28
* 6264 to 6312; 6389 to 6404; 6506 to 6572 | 0.22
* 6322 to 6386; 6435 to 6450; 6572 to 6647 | 0.08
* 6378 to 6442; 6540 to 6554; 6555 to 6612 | 0.25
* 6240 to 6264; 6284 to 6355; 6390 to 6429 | -0.03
